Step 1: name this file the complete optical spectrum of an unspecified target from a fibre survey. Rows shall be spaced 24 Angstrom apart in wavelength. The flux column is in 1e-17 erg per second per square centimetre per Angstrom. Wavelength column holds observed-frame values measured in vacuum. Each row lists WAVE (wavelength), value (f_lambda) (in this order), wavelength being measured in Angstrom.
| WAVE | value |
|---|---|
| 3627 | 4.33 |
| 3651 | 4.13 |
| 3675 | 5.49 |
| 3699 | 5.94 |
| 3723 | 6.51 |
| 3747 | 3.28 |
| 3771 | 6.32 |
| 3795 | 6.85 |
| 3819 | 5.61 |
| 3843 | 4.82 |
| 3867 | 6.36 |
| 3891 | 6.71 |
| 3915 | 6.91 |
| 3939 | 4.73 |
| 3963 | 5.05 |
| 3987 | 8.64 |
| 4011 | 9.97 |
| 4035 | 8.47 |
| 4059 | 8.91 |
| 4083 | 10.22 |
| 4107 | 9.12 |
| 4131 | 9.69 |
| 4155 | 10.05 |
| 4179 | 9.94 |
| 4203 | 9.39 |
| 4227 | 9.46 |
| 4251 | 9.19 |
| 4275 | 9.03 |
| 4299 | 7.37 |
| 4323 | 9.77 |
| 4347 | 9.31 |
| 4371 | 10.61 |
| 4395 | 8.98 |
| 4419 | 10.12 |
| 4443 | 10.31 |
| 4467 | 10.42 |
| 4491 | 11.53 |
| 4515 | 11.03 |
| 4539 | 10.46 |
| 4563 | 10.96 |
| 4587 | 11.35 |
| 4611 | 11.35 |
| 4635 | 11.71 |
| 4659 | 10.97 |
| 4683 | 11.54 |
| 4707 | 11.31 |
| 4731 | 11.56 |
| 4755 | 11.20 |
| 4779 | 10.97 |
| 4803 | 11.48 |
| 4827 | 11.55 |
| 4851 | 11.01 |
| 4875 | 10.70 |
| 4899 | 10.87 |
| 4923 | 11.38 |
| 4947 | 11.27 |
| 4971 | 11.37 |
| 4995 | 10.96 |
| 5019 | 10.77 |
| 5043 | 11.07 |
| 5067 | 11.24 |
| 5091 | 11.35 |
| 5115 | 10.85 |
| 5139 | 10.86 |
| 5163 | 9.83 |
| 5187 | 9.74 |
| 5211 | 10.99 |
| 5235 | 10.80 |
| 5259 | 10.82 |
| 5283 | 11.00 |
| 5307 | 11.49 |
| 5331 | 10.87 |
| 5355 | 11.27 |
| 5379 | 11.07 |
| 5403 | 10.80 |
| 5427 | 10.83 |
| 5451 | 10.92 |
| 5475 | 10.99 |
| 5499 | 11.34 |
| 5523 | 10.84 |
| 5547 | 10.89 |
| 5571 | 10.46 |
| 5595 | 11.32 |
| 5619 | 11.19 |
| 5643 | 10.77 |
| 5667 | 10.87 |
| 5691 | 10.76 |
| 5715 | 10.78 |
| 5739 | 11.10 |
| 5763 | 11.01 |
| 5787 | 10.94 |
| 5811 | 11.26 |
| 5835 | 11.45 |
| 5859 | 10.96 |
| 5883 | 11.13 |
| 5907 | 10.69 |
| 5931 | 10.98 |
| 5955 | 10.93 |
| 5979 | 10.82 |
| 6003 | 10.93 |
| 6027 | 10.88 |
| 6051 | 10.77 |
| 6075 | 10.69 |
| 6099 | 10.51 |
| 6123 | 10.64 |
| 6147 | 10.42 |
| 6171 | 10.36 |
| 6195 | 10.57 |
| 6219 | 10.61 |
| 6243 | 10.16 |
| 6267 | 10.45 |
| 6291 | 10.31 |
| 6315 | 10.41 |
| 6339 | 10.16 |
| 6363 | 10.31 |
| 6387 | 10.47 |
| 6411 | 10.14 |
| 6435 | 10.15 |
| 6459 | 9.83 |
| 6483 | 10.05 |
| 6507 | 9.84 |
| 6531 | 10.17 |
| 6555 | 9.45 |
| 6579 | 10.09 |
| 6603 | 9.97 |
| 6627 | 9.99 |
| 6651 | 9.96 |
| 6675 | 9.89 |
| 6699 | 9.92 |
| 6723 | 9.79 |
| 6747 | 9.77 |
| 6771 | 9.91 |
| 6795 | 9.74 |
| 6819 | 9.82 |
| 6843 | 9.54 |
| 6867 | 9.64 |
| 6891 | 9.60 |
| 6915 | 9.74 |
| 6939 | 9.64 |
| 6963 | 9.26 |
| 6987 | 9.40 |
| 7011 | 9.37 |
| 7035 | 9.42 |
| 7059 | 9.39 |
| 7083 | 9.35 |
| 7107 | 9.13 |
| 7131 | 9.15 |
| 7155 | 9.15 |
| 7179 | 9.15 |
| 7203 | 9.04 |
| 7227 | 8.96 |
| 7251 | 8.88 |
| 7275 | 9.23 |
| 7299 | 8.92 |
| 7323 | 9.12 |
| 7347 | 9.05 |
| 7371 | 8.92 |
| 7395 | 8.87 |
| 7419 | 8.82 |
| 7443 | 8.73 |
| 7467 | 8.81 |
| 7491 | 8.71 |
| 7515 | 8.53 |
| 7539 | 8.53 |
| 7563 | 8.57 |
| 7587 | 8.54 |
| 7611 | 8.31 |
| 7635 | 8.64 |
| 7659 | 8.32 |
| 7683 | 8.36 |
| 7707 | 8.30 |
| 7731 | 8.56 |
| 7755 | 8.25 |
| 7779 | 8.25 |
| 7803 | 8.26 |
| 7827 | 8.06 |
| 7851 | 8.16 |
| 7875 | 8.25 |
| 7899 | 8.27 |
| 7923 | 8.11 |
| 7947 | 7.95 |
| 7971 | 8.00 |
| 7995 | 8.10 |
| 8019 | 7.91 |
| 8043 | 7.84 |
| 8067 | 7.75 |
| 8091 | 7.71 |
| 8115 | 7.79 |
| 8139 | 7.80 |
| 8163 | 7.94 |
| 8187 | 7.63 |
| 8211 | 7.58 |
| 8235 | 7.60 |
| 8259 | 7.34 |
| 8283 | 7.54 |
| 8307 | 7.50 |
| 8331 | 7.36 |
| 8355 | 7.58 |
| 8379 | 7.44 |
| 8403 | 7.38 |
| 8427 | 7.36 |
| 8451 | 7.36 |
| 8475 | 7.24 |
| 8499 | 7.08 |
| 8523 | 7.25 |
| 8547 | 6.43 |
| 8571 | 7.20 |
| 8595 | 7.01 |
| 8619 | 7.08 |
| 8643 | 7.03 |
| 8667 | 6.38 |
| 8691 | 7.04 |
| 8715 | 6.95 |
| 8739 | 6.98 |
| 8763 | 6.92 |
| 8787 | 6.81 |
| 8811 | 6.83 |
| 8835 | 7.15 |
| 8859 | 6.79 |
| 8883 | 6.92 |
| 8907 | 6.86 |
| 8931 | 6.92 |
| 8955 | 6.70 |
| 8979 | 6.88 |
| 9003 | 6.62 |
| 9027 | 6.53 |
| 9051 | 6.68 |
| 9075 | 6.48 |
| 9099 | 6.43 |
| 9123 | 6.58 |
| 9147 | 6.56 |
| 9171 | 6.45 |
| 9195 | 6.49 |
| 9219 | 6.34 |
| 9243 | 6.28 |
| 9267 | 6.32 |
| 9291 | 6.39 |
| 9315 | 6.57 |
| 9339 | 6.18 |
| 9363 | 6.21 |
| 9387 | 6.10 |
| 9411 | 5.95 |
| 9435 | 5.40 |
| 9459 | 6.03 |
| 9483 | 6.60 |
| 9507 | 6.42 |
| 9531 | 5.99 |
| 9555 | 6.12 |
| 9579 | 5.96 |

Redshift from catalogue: 0.00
